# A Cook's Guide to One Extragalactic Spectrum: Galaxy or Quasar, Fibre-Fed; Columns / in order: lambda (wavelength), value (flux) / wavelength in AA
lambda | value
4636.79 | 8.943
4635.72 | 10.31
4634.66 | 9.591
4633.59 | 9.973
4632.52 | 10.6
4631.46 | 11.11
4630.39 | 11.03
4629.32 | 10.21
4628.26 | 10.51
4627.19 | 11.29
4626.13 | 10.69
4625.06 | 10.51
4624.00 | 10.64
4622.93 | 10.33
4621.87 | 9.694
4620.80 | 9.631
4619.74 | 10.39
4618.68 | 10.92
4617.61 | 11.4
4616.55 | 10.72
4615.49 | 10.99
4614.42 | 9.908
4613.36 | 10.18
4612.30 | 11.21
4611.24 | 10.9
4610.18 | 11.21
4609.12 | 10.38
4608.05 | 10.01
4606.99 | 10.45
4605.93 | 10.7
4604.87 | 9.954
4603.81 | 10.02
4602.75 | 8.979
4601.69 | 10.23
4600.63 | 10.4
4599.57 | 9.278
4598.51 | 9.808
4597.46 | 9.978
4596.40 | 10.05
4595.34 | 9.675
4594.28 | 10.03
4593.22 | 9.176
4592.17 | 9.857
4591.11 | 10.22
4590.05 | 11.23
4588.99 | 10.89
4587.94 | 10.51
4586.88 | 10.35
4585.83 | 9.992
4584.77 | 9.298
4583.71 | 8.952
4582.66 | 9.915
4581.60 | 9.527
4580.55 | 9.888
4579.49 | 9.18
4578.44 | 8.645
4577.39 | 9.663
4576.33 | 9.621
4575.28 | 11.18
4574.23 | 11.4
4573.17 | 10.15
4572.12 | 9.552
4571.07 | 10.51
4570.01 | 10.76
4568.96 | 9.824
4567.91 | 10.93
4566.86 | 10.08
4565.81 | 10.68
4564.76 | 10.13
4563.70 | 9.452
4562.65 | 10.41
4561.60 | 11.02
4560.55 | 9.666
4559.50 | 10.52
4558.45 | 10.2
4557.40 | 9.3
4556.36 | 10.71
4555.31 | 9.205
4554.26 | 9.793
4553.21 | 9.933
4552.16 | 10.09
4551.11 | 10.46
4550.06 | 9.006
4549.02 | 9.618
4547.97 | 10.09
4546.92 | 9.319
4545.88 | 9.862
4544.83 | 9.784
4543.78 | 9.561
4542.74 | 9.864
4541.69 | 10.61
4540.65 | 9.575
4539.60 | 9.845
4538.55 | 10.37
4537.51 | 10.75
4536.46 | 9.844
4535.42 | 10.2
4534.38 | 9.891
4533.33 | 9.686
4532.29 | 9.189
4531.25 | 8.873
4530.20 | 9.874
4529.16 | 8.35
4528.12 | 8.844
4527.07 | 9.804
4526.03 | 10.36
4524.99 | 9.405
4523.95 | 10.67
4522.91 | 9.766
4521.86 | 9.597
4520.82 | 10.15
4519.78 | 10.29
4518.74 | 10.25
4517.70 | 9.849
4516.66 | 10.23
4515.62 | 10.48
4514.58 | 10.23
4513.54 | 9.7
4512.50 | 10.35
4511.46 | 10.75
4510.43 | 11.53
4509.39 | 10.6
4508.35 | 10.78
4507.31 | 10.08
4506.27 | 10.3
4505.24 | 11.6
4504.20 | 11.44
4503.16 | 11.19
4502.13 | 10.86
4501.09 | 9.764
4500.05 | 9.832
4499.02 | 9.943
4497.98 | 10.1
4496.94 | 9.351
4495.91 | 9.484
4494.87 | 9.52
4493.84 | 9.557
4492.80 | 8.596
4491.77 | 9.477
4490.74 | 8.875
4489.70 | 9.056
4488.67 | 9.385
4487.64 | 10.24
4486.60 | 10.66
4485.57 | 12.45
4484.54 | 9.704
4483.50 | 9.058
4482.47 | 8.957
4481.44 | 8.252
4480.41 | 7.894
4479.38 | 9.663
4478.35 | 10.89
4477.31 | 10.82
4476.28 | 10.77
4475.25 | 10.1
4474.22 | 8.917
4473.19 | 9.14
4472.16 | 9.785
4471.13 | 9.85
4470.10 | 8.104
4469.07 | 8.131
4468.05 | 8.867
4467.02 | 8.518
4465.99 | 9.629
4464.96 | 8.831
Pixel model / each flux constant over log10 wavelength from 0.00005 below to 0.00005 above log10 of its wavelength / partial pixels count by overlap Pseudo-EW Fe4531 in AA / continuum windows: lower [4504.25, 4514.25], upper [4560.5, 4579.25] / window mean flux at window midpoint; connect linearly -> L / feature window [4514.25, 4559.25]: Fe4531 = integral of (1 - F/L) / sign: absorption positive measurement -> 2.57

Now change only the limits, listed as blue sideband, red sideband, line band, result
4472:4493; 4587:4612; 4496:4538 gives -1.3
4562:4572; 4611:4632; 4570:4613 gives 1.4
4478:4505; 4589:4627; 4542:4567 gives 0.3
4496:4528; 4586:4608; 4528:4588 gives 1.6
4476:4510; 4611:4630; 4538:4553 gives 0.5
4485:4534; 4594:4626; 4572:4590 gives 0.4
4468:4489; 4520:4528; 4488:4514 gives -0.9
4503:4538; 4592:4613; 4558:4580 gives -0.1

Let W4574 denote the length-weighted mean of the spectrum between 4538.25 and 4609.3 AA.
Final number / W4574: 10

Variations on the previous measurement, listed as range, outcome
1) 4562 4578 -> 10.3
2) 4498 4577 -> 10.1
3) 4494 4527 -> 10.3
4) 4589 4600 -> 9.98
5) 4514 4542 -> 9.88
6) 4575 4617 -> 10.1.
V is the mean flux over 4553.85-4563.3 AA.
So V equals 10.1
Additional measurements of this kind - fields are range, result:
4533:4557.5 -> 9.9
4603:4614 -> 10.5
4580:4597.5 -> 9.97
